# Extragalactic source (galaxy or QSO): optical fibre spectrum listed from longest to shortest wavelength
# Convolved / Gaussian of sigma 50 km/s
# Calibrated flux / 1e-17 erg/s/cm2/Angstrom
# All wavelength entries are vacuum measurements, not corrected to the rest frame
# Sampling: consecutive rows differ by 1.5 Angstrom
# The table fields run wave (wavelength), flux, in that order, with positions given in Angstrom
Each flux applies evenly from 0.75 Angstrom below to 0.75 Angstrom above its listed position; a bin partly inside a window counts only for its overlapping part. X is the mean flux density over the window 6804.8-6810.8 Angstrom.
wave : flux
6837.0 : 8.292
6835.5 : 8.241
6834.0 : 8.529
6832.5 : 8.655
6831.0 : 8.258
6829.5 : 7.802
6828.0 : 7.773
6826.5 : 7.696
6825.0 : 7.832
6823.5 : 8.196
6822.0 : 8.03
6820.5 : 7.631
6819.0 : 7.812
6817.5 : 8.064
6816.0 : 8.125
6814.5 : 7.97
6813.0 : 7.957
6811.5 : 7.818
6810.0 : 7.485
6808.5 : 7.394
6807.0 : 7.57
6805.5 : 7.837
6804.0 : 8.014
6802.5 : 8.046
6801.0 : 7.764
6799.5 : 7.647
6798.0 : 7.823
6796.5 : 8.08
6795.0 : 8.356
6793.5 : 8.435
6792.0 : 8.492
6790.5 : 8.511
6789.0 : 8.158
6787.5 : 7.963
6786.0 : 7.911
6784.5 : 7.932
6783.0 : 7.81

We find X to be 7.57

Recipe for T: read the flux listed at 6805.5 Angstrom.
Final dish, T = 7.837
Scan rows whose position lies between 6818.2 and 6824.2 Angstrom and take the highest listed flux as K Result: 8.196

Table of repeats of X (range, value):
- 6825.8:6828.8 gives 7.74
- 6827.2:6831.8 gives 7.95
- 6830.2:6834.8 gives 8.47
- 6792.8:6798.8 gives 8.17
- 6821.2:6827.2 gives 7.94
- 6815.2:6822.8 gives 7.93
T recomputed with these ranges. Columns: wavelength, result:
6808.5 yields 7.394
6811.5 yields 7.818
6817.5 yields 8.064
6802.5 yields 8.046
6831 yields 8.258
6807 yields 7.57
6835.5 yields 8.241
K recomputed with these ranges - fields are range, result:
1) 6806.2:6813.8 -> 7.957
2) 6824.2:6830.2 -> 7.832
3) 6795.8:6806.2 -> 8.08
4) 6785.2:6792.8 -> 8.511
